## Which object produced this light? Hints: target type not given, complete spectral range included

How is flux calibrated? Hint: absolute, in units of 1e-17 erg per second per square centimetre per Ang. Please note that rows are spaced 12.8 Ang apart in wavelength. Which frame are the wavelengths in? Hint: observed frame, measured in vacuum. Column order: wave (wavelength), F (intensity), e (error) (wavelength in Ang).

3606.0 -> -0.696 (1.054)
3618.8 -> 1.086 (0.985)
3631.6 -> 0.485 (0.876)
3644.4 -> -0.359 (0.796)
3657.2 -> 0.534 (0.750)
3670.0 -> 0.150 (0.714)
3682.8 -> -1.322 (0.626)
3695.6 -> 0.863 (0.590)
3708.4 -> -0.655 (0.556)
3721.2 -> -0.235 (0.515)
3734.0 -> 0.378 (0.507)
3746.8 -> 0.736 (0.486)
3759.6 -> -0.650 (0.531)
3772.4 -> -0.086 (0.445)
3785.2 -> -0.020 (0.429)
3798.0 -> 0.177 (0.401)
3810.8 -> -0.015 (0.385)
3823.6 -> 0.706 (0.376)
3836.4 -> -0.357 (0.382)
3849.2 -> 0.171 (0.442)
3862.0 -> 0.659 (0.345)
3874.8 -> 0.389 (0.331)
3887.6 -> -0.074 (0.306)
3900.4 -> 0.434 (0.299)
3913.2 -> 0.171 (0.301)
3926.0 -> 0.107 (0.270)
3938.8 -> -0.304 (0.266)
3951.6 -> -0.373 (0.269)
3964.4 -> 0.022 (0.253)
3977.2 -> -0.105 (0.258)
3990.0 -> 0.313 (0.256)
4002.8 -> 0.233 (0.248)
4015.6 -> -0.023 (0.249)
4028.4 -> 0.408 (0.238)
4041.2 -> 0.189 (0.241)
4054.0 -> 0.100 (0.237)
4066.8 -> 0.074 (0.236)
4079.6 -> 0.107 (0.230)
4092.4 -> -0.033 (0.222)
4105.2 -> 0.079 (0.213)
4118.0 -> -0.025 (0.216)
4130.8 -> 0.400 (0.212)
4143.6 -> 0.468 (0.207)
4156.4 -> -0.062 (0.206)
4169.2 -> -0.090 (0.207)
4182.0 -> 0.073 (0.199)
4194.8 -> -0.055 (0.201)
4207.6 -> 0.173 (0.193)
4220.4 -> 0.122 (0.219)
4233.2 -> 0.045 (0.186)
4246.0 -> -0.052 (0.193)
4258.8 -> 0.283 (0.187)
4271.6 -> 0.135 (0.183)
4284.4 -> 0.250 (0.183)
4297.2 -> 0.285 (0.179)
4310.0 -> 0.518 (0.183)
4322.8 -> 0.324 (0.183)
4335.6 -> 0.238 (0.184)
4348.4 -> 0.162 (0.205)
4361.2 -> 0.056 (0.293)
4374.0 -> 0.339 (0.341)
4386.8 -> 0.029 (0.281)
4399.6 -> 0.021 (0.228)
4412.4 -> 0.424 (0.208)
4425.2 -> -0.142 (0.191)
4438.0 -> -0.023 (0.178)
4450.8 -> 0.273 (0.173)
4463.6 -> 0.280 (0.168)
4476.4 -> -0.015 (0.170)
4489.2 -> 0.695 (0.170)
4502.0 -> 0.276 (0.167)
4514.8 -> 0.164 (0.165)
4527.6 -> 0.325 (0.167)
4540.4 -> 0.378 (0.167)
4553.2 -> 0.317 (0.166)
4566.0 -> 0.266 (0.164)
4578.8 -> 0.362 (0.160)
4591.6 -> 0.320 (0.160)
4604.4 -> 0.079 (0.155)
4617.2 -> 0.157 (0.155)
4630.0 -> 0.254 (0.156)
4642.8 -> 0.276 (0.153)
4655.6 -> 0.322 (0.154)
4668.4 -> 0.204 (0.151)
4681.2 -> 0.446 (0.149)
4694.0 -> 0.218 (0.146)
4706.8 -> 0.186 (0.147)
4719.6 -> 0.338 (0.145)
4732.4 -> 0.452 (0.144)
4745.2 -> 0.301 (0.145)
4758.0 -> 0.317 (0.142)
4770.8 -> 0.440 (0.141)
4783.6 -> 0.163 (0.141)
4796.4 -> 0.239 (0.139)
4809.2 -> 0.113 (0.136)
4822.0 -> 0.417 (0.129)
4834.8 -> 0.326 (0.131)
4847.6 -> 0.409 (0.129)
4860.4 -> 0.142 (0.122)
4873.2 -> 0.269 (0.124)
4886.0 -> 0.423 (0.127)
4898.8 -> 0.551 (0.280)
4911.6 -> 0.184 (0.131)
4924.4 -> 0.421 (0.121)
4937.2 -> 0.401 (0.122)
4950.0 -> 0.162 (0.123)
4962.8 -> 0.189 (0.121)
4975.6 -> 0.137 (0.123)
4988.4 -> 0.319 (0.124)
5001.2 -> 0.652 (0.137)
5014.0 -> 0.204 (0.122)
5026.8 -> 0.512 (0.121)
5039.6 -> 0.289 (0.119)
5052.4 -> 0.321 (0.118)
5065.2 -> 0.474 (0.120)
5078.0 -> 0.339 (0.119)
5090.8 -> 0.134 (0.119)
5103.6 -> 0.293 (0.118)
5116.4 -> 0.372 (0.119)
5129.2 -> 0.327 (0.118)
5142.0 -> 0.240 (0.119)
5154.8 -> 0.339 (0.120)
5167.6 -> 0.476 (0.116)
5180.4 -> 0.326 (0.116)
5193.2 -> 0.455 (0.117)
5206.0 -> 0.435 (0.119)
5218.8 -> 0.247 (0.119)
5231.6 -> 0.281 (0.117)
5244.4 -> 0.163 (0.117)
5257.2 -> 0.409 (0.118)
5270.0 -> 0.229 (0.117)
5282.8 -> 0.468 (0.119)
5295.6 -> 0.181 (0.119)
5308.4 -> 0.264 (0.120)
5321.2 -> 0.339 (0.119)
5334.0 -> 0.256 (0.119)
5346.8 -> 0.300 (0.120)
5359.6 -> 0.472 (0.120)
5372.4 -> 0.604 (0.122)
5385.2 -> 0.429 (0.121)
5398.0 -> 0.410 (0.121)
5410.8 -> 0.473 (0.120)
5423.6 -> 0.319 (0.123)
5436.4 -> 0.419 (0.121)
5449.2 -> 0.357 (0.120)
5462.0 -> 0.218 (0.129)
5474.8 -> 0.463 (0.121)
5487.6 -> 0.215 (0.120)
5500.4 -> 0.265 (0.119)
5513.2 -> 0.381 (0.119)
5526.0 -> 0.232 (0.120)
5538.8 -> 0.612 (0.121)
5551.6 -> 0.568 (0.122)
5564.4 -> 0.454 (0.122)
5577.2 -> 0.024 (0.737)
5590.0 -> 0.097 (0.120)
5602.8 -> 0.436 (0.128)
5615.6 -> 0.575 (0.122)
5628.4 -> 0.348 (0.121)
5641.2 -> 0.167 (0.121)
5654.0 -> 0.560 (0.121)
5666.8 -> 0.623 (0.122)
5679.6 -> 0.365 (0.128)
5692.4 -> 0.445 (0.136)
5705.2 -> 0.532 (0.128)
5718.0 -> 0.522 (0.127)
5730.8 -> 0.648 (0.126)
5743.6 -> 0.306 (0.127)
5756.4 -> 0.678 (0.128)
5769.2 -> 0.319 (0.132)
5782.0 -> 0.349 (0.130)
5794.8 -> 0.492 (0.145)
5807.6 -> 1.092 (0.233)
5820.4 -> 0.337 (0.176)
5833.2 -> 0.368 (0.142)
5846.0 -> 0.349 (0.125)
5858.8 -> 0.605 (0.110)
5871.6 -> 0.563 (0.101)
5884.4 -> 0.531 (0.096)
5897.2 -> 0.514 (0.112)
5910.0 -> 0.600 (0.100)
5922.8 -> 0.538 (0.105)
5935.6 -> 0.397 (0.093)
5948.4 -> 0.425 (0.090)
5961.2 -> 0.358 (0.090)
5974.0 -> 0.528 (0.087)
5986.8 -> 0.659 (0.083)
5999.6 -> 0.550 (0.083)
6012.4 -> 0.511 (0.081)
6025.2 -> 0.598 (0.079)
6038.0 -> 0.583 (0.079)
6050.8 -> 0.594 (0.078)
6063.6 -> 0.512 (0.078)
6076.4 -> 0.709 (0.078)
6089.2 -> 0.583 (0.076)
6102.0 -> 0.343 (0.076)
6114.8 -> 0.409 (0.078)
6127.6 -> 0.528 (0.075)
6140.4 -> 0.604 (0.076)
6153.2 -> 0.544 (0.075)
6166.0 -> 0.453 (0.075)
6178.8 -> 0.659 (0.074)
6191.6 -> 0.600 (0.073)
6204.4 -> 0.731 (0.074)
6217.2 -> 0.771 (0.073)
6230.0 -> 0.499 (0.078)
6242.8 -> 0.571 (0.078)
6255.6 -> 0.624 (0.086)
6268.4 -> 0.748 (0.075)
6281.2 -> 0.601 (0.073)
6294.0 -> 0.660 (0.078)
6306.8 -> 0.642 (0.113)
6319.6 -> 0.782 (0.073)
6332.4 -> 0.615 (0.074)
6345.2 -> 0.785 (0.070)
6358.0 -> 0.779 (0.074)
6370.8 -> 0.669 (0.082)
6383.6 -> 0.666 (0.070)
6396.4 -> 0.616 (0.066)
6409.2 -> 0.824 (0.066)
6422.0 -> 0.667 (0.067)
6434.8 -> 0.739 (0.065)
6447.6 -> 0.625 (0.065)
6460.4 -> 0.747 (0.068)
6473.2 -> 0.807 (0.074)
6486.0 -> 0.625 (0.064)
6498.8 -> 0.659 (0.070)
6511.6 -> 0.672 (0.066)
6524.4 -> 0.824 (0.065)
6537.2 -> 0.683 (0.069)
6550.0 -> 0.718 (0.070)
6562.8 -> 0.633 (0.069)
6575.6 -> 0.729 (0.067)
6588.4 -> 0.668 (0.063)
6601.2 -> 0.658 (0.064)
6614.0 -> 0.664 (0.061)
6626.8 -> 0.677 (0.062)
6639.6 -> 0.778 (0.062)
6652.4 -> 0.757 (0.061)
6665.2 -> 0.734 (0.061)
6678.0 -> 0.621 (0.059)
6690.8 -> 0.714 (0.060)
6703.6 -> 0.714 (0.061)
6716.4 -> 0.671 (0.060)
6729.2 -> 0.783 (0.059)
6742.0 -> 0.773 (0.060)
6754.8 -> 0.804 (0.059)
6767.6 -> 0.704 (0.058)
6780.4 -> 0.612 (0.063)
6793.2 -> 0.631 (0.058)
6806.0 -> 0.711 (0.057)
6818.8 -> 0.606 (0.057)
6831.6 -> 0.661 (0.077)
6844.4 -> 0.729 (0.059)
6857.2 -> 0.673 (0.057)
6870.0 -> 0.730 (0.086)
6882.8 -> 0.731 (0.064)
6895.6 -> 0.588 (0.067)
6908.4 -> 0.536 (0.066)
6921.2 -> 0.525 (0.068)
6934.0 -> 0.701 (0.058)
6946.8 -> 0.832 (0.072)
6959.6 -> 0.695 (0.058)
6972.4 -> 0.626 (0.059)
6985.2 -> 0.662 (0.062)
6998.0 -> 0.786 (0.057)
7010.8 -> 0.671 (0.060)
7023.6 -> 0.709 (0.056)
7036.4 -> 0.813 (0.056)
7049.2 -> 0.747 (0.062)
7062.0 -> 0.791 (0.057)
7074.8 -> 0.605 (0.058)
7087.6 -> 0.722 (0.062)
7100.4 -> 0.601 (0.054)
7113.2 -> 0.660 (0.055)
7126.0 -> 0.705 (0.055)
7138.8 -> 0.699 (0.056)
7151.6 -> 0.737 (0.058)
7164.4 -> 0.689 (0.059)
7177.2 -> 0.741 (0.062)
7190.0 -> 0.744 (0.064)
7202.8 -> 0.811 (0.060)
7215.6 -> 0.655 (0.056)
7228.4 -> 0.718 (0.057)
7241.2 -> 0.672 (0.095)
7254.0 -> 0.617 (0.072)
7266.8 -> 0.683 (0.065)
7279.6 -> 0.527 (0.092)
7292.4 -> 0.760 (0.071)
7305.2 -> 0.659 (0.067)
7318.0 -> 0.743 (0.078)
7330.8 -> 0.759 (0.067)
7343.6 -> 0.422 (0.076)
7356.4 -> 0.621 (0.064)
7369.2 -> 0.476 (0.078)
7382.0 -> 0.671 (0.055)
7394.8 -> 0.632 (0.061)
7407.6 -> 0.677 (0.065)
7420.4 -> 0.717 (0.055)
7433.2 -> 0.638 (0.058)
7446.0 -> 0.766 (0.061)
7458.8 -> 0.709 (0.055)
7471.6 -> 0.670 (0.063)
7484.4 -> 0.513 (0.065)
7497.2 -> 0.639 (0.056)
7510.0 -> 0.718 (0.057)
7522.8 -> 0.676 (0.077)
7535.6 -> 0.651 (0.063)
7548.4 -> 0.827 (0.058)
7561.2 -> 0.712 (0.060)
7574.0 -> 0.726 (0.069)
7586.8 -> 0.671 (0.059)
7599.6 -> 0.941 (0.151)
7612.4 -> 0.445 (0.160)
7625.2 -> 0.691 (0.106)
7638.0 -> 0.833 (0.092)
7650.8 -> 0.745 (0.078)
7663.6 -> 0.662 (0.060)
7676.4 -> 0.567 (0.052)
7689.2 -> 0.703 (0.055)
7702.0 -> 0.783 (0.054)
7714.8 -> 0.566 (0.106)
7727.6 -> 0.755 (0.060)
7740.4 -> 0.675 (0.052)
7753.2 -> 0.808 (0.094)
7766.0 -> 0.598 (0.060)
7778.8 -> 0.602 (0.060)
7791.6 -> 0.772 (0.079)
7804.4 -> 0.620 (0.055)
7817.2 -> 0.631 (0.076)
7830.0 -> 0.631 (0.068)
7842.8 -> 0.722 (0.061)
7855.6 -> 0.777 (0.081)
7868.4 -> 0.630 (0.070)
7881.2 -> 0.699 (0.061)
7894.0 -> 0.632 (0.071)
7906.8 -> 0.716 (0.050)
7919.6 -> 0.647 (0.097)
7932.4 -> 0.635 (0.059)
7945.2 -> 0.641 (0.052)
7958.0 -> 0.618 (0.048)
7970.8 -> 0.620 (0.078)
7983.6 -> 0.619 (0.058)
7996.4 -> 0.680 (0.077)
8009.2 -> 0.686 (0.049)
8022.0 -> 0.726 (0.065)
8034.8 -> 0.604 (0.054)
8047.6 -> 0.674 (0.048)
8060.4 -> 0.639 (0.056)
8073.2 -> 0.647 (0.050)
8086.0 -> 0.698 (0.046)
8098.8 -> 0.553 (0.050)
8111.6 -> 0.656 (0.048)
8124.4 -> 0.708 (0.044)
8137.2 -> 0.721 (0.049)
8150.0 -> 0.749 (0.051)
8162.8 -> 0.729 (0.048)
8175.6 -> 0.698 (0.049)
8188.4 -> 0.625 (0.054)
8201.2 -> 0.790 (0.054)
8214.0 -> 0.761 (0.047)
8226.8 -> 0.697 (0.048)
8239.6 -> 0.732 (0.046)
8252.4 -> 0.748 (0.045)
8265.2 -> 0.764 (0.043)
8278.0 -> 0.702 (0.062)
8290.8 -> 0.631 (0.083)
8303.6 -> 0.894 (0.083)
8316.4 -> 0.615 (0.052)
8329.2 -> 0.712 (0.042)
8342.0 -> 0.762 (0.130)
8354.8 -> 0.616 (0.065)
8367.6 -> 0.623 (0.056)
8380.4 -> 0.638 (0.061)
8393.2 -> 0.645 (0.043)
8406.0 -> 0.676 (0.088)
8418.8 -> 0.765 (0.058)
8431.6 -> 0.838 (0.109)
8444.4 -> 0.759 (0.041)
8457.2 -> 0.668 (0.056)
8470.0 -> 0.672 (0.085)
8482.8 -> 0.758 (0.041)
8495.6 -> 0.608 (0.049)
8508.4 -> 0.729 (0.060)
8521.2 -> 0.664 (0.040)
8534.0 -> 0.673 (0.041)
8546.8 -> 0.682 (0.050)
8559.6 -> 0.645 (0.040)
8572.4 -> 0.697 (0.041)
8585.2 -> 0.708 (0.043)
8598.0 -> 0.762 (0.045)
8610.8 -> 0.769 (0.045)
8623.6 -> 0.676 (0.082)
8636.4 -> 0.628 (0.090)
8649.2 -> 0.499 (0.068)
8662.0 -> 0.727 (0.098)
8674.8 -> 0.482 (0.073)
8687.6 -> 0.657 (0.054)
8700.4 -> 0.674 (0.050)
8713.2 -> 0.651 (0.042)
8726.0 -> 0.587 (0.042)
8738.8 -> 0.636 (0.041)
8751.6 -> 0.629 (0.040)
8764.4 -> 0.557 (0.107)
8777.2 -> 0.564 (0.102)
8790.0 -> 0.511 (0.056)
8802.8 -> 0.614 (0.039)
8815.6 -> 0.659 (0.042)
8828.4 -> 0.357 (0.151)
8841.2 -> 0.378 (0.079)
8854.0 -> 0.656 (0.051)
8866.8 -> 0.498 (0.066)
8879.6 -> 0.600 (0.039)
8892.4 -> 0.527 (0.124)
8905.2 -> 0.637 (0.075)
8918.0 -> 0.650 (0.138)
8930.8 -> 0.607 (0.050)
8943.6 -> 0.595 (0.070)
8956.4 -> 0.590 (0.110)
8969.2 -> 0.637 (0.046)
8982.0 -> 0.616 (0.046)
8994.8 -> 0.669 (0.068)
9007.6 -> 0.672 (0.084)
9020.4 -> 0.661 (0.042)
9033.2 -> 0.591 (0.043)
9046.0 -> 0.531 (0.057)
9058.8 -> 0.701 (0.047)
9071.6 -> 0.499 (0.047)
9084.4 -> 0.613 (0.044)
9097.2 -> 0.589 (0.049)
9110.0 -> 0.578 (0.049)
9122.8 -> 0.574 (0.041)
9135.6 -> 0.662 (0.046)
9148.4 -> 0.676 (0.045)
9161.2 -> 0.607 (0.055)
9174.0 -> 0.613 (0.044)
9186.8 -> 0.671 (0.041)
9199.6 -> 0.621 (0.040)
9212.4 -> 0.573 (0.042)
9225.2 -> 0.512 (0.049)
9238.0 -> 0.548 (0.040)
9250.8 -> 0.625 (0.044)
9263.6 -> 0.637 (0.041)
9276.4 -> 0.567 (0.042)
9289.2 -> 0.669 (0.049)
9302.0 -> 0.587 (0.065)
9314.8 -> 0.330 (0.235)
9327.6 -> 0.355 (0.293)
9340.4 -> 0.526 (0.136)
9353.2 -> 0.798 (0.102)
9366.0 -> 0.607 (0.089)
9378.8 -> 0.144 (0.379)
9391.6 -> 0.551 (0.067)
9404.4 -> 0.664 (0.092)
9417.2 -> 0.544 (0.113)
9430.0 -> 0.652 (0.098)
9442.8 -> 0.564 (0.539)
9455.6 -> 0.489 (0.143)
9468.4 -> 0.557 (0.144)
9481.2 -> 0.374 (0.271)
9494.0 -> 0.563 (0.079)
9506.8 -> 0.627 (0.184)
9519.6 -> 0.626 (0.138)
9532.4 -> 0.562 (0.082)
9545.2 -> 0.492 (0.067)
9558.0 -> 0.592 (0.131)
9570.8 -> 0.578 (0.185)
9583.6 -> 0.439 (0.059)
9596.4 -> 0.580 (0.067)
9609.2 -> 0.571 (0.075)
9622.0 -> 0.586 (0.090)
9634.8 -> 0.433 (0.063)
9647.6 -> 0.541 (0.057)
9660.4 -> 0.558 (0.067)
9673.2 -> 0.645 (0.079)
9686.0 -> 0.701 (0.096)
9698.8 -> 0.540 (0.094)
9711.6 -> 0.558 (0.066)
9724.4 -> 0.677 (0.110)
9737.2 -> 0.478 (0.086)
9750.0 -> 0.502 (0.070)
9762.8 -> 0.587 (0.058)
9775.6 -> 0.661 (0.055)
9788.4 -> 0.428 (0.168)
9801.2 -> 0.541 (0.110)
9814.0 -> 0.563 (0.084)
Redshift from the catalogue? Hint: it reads 0.420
